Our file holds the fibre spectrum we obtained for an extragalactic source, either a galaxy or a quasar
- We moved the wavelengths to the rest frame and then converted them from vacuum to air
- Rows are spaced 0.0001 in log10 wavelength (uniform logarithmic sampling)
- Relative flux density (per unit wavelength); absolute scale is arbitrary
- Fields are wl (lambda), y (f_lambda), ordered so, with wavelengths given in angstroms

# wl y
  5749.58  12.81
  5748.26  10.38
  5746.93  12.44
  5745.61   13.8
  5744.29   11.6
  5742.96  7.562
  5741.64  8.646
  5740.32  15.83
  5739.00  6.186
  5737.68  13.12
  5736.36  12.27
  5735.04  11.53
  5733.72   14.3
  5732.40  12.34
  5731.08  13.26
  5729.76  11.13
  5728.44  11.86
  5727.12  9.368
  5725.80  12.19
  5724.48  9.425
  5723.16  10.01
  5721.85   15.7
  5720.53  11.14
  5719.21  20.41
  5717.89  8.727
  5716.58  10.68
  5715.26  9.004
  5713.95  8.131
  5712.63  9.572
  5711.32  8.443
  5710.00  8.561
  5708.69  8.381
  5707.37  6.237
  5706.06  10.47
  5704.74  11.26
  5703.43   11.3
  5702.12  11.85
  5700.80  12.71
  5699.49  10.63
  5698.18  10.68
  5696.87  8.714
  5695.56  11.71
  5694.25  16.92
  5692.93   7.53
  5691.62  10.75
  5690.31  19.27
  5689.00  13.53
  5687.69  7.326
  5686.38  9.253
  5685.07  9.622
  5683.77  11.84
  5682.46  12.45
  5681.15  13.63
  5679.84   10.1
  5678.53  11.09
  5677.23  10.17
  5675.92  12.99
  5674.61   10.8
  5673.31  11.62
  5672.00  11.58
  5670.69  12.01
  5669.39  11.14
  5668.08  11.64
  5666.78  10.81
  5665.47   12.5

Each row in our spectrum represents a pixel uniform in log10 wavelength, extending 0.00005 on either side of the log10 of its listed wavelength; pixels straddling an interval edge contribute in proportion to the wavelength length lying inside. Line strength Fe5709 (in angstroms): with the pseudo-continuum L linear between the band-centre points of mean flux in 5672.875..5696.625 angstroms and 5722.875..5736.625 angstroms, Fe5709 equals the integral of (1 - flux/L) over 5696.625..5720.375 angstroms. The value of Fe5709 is 2.6 angstroms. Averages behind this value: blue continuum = 11.7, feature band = 10.4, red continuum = 11.6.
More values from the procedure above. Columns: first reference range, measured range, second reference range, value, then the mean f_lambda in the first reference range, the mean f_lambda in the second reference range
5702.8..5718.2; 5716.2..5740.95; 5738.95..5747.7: -4.33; 9.24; 11.2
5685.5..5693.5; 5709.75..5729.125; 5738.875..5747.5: 0.46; 11.3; 11.1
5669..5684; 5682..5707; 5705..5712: -3.86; 11.6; 8.58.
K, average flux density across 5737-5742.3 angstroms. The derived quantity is 11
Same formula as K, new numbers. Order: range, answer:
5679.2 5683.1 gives 12.1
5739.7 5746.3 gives 11.5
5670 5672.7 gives 11.8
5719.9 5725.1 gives 11.6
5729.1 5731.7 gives 12.2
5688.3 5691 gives 16.2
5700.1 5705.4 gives 11.8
